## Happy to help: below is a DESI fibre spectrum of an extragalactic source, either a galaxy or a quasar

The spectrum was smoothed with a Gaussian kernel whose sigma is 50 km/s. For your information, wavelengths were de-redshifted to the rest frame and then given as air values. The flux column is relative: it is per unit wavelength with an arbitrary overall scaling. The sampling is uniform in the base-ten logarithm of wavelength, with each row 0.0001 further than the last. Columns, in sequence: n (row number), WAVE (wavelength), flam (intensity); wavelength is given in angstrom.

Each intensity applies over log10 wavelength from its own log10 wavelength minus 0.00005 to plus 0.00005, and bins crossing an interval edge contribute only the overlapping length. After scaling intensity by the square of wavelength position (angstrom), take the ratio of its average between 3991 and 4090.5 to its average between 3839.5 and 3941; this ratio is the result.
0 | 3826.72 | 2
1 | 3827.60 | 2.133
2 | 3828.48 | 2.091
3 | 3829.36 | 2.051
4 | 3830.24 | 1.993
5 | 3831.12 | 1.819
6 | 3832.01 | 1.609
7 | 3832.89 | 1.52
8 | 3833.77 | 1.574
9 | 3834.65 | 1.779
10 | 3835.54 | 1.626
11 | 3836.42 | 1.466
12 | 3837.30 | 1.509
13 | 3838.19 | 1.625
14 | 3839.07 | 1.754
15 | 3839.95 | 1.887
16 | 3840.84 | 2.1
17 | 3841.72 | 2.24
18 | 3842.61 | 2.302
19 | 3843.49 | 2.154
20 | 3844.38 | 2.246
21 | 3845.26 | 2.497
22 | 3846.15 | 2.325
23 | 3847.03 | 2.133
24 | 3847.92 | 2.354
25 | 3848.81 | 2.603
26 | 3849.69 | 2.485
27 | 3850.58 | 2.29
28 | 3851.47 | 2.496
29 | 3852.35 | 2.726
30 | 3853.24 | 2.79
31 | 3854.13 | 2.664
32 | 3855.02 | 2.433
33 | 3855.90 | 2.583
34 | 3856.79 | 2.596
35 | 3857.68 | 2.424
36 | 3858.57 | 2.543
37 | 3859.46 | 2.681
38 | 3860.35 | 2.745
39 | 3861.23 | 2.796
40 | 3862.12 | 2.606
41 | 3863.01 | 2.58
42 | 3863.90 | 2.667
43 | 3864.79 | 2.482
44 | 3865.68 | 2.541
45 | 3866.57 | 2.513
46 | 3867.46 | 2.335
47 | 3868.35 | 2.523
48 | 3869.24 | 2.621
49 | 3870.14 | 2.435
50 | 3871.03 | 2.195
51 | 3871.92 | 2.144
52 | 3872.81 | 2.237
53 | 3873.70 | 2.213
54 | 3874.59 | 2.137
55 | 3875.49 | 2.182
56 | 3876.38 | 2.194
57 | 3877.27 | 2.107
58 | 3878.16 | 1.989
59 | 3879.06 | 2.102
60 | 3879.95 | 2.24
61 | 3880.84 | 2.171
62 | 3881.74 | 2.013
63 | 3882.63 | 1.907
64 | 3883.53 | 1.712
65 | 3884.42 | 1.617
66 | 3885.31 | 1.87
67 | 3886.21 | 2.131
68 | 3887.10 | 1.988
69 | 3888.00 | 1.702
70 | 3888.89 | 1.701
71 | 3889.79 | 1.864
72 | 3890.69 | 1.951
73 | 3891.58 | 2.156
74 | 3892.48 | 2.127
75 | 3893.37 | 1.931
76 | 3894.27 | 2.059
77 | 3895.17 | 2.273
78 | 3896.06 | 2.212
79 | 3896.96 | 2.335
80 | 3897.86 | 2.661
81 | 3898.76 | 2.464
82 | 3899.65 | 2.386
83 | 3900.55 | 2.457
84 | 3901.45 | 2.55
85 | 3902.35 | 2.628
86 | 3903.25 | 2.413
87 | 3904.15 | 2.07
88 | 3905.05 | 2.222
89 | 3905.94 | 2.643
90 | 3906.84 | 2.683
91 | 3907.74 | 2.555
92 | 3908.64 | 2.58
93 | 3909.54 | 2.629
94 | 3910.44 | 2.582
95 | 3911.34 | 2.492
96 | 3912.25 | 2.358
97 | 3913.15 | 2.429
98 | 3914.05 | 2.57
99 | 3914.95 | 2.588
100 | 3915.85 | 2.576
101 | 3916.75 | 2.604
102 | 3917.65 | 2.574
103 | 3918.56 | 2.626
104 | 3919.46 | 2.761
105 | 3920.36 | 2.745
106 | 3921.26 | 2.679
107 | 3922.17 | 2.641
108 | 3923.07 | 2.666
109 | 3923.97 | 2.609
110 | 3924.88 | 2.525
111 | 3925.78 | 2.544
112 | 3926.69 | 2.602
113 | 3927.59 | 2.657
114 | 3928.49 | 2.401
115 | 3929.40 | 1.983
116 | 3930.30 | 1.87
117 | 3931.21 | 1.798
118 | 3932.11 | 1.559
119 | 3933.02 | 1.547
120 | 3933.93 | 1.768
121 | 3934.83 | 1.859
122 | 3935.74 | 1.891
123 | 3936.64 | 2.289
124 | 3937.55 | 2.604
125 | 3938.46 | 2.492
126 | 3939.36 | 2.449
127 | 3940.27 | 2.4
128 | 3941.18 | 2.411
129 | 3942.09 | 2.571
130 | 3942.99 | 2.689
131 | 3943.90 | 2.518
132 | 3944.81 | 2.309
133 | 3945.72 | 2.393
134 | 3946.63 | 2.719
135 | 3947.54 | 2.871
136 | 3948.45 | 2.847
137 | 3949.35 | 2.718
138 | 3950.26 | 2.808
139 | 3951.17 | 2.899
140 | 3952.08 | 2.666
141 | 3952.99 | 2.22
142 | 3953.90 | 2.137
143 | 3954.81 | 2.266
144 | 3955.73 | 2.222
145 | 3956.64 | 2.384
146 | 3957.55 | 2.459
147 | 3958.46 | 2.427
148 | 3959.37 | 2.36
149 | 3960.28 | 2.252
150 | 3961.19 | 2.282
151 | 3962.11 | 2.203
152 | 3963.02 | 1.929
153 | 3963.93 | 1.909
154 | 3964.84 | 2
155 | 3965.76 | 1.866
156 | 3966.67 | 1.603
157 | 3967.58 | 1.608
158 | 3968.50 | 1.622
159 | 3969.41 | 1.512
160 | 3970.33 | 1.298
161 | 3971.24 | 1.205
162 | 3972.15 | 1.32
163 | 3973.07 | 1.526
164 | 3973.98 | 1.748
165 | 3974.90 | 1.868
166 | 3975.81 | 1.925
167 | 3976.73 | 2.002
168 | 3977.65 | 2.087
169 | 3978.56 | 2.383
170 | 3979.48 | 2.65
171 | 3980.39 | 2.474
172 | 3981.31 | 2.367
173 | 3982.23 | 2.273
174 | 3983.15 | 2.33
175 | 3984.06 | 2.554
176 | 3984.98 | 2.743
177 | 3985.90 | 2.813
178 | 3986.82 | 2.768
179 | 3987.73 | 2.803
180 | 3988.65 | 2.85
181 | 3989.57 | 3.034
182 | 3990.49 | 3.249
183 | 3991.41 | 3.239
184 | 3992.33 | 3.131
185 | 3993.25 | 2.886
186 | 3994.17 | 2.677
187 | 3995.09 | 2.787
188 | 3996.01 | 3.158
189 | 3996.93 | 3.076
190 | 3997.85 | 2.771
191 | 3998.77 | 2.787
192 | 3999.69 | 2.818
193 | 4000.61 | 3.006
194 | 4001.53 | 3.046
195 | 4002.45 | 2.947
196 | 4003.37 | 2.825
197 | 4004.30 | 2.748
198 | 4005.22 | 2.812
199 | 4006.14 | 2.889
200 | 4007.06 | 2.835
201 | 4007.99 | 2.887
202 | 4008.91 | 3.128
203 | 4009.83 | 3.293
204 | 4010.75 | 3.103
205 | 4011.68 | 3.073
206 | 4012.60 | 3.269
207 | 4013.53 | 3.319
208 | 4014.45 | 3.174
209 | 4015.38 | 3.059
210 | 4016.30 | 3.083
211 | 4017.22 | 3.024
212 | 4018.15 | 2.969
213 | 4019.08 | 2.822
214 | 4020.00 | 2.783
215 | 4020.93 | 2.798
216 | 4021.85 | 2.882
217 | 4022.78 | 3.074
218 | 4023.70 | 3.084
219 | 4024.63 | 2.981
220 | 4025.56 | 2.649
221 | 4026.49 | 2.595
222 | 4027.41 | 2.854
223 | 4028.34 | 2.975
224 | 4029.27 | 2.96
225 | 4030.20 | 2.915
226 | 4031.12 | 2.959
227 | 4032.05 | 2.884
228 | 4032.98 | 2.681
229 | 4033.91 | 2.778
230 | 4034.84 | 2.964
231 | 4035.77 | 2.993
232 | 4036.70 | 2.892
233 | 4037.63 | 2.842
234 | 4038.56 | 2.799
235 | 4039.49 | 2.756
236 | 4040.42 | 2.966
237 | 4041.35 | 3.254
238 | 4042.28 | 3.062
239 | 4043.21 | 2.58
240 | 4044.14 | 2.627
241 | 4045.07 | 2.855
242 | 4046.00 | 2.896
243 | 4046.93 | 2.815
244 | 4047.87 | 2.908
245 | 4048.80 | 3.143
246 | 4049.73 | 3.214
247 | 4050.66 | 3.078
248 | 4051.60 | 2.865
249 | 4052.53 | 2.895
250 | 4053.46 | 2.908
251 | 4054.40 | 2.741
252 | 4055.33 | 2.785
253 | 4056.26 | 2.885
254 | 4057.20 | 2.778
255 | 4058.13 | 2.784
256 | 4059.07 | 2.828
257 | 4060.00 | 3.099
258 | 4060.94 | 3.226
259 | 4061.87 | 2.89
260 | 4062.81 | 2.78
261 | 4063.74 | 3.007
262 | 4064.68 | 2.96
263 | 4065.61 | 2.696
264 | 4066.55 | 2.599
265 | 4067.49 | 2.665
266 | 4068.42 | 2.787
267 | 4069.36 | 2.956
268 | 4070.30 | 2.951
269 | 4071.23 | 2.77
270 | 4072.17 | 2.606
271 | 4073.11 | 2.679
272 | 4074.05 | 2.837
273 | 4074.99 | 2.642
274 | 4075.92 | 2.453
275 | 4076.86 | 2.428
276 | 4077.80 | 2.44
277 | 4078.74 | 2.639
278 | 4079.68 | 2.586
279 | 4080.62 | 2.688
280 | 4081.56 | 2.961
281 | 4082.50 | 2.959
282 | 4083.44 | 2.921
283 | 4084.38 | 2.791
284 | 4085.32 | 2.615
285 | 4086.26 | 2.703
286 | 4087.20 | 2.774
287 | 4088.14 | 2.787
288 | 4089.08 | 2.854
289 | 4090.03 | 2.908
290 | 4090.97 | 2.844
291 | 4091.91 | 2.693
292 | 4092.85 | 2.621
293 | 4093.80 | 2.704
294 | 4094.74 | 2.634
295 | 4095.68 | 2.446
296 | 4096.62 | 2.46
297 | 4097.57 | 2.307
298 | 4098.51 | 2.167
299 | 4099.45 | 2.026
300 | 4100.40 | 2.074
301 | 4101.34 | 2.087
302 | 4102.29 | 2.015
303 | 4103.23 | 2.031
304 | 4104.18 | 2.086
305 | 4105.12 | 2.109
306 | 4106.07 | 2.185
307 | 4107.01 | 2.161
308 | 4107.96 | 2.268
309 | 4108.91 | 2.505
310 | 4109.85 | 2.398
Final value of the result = 1.33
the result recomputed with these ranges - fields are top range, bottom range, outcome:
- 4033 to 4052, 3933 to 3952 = 1.24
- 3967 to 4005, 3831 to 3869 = 1.16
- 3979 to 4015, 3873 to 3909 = 1.40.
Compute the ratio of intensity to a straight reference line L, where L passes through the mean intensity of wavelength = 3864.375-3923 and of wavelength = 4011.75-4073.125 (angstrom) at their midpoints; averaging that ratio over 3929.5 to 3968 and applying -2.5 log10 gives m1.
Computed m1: 0.12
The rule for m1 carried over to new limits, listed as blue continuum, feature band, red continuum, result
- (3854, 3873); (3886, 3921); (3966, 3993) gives 0.023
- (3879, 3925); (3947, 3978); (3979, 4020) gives 0.266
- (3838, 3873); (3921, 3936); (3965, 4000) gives 0.083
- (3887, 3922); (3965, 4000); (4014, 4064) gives 0.145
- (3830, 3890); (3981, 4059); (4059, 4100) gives -0.131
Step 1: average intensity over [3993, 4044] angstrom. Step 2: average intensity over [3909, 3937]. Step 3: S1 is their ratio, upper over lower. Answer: 1.2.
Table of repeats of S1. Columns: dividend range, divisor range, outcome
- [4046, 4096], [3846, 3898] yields 1.22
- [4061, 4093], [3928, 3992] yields 1.22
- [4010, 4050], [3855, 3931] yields 1.25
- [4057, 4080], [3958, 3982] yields 1.42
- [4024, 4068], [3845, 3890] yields 1.25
